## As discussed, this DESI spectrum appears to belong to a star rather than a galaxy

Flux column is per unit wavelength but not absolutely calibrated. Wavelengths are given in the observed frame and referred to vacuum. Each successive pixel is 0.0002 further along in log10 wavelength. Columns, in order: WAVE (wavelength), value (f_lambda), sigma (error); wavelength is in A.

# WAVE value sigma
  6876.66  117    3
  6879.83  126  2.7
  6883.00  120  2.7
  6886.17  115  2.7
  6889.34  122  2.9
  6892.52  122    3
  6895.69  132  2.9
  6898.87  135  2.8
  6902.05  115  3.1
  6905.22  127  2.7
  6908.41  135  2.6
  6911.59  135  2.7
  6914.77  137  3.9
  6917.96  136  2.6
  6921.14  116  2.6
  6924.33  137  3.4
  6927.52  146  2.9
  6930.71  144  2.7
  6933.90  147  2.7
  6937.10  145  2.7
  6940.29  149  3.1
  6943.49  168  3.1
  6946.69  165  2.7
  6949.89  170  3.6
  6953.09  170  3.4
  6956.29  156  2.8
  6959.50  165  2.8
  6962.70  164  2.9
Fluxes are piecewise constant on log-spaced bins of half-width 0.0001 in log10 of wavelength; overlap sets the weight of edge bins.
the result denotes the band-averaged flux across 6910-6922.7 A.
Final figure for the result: 131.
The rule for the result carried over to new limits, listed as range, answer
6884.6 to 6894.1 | 120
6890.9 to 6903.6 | 126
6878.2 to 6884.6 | 123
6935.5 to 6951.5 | 159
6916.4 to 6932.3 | 136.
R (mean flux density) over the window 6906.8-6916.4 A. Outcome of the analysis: 136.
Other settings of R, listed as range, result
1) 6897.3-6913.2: 129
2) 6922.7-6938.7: 144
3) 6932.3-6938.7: 146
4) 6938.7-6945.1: 158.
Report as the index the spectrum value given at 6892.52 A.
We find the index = 122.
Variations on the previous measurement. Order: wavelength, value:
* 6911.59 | 135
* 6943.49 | 168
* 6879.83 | 126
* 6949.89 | 170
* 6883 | 120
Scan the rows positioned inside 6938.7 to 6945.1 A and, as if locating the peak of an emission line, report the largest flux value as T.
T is 168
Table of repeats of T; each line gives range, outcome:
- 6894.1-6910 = 135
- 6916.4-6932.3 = 146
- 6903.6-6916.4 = 137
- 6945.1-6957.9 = 170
